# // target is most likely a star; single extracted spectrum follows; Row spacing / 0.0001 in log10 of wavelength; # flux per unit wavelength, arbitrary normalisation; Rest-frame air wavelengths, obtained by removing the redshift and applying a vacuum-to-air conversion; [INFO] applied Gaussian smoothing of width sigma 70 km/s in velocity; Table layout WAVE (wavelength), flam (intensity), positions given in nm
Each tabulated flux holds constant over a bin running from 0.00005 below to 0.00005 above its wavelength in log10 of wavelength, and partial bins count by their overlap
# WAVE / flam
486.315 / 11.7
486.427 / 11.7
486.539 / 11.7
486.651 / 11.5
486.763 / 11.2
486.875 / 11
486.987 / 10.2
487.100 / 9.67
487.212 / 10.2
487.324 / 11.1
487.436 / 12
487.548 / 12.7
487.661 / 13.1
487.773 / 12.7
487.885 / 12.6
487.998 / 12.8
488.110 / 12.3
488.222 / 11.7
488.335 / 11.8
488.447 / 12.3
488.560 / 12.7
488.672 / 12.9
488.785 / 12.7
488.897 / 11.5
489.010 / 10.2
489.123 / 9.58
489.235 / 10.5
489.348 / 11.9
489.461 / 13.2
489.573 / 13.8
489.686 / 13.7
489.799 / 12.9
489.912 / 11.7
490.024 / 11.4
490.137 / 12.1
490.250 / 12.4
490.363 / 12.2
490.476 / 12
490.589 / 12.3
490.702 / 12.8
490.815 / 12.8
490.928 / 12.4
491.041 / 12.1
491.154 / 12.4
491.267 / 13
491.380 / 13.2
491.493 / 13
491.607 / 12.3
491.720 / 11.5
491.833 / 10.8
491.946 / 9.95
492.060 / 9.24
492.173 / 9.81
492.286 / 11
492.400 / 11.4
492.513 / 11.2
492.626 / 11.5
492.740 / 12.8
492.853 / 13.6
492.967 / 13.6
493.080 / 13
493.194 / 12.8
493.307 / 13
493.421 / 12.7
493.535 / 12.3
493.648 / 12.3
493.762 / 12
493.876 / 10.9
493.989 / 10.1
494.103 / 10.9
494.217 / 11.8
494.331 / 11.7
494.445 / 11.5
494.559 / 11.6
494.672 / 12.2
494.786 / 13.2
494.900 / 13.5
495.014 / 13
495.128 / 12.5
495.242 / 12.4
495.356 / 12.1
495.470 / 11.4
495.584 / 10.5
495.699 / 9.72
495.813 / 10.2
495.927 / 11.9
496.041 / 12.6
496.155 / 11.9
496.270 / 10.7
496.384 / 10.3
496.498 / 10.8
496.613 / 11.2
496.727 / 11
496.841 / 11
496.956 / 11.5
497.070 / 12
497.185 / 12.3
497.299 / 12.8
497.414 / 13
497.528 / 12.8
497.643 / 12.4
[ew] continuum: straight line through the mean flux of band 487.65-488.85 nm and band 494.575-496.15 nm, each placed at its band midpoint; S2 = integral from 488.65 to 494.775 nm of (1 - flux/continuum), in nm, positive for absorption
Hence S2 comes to 0.12 nm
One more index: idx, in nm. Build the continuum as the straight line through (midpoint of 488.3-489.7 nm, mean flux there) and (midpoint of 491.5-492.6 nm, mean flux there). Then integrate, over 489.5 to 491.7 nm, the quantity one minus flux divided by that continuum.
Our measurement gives -0.21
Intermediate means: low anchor 12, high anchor 10.9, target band 12.5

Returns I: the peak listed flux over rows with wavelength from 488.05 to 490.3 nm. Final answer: 13.8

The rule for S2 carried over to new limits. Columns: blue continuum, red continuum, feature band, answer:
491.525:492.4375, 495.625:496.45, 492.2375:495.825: -0.35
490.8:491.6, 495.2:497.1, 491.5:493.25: 0.09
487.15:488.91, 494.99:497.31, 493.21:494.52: -0.01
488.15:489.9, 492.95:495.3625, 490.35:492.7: 0.08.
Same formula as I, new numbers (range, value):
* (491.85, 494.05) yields 13.6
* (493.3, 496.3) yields 13.5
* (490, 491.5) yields 13.2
